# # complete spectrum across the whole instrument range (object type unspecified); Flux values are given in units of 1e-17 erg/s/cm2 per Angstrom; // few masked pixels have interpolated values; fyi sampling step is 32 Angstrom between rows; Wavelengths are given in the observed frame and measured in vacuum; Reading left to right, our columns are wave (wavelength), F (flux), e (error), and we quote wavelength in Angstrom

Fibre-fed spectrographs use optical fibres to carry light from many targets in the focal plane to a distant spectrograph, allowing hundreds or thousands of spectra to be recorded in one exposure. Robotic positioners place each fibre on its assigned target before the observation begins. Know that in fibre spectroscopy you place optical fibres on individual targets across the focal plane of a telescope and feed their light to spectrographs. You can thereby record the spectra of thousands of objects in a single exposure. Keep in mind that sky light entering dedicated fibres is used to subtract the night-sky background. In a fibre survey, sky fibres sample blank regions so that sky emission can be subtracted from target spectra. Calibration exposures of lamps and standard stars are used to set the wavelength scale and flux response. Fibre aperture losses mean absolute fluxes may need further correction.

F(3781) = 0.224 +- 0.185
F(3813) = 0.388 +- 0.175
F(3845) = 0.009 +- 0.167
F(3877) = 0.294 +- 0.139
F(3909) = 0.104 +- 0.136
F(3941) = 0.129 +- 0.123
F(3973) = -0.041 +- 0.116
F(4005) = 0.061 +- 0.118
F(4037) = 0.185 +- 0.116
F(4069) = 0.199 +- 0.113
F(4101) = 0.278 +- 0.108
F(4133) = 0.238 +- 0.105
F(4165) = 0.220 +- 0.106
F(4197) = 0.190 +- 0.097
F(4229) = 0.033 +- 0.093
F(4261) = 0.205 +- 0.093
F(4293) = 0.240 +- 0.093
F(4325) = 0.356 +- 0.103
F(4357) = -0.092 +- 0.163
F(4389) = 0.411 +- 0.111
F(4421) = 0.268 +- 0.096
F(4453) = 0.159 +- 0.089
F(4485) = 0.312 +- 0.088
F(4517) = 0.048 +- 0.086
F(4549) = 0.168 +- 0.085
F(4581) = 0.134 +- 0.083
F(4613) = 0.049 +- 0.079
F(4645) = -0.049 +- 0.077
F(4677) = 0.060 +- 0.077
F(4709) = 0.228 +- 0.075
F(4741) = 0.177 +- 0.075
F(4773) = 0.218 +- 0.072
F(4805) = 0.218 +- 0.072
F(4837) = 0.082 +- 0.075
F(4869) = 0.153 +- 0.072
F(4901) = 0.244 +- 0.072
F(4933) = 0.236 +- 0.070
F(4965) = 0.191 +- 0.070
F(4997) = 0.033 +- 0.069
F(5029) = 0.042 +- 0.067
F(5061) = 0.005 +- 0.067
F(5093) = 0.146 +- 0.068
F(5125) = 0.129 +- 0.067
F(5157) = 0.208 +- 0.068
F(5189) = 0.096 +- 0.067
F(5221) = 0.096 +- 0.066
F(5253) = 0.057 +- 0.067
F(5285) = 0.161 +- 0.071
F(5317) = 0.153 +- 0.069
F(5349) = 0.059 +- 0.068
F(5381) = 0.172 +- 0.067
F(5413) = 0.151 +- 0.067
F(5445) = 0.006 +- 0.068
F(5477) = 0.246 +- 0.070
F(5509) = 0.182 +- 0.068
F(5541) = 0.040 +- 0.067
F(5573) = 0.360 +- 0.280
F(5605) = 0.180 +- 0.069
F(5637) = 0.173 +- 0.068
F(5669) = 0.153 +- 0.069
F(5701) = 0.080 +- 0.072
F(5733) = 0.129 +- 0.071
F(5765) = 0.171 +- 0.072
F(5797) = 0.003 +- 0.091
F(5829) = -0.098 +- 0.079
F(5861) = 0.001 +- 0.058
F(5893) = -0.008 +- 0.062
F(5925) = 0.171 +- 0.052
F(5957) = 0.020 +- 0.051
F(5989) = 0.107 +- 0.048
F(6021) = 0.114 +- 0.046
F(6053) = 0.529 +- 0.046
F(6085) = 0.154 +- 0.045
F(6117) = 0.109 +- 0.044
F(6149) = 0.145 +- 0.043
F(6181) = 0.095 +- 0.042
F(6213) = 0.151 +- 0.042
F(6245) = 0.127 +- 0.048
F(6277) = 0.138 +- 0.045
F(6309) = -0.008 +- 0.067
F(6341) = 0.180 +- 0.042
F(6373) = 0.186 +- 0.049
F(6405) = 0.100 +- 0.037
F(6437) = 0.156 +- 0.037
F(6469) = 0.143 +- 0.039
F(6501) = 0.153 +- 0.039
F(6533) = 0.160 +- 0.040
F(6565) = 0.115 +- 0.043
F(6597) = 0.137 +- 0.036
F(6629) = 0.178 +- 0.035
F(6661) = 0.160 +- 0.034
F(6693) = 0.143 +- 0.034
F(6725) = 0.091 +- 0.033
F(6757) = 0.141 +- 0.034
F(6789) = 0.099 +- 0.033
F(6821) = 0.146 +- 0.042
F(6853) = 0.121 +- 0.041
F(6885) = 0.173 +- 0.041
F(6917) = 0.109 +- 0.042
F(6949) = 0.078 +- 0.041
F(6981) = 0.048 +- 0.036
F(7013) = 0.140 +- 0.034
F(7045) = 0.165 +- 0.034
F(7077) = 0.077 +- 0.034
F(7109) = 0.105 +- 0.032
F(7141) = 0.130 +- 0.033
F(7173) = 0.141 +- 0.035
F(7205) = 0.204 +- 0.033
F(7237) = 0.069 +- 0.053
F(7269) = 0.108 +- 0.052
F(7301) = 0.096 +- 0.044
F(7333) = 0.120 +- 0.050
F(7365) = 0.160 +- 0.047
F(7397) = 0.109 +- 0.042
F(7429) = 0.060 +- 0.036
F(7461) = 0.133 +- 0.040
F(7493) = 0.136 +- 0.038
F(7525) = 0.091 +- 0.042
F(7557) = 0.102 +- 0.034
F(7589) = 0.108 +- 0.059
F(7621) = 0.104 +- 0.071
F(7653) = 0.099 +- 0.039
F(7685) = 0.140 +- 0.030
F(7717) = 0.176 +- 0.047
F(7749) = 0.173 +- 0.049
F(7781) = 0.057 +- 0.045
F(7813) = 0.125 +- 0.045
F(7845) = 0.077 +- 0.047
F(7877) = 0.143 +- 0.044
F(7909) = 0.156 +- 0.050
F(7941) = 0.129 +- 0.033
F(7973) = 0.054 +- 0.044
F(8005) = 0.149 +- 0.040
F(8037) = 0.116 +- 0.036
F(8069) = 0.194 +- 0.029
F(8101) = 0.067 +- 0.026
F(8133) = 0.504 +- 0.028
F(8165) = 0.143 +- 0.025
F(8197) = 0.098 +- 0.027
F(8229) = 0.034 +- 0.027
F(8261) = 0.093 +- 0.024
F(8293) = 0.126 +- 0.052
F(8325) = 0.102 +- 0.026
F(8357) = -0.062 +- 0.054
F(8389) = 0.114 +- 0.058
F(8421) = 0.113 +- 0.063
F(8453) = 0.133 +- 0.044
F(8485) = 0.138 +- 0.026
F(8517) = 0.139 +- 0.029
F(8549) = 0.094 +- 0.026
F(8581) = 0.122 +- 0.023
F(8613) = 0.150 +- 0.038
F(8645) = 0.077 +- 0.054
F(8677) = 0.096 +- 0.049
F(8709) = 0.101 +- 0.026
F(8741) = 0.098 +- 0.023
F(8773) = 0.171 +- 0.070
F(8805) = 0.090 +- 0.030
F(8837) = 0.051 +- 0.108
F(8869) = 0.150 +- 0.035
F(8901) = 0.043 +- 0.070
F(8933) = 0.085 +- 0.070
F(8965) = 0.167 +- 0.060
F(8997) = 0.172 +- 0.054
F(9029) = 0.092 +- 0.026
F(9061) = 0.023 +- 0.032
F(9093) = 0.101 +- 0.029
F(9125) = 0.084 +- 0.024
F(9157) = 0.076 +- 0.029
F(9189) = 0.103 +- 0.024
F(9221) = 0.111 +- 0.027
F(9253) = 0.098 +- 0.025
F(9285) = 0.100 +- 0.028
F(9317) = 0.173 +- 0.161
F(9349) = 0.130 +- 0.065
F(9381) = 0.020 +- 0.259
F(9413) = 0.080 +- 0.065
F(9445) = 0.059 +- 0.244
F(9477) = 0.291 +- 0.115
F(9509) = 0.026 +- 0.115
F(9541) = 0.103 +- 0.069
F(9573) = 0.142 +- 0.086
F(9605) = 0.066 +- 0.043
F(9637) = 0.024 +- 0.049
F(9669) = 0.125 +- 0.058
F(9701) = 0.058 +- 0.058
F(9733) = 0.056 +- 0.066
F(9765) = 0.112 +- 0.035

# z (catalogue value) 0.63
